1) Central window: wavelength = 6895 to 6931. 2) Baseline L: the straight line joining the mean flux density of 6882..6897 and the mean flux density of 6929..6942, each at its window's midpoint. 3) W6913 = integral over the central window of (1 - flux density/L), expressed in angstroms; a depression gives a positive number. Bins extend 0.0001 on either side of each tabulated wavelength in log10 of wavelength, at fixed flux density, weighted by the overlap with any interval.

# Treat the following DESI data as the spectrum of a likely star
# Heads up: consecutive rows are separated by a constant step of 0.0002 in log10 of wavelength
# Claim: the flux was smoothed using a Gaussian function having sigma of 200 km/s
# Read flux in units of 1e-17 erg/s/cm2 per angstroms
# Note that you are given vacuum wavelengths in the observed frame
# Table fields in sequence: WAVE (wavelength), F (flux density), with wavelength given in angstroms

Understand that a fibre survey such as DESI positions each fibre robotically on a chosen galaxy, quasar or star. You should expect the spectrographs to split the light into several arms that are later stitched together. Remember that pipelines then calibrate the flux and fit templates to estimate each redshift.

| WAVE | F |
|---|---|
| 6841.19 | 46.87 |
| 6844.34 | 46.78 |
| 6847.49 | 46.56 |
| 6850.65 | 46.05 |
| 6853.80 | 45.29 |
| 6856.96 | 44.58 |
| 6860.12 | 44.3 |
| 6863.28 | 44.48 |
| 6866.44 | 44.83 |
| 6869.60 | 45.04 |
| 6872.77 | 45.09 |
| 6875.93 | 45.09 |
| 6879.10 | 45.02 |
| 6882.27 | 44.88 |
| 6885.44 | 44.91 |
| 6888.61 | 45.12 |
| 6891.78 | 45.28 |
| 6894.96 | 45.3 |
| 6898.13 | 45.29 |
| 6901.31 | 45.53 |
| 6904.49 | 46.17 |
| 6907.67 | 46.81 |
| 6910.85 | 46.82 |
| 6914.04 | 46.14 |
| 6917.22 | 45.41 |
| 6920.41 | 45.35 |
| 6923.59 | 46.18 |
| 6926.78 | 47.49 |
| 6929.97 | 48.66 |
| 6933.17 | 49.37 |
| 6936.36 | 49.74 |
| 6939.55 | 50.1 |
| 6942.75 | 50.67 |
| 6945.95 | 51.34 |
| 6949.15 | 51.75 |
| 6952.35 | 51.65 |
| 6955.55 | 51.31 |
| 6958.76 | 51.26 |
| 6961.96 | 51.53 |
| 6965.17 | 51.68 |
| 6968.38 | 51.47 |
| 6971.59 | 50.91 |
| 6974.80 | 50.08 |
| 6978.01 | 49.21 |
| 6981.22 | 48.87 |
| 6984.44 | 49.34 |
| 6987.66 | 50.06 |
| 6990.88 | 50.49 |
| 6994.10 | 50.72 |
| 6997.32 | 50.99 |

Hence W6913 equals 0.9 angstroms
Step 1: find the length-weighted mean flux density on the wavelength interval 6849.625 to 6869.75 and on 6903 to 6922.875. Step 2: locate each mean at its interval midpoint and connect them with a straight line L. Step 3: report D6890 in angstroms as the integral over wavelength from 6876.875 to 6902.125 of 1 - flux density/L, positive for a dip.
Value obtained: 0.2 angstroms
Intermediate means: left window 44.9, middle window 45.2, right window 46.1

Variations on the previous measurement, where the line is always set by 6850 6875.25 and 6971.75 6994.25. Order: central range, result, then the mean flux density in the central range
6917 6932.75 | 0.2 angstroms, 46.9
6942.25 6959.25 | -1.0 angstroms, 51.4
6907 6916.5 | 0.1 angstroms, 46.5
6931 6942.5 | -0.4 angstroms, 49.8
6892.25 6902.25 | 0.2 angstroms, 45.3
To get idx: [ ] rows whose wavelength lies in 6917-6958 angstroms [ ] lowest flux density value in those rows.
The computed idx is 45.35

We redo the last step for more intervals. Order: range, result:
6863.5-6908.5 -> 44.83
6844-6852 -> 46.05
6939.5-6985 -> 48.87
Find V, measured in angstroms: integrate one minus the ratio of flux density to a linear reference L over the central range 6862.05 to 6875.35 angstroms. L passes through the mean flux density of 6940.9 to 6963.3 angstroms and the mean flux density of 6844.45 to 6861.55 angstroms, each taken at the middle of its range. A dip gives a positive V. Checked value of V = 0.44 angstroms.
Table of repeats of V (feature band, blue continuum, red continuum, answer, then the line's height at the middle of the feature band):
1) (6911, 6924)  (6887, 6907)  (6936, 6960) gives 0.5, 47.7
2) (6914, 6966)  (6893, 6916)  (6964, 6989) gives -1.5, 48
